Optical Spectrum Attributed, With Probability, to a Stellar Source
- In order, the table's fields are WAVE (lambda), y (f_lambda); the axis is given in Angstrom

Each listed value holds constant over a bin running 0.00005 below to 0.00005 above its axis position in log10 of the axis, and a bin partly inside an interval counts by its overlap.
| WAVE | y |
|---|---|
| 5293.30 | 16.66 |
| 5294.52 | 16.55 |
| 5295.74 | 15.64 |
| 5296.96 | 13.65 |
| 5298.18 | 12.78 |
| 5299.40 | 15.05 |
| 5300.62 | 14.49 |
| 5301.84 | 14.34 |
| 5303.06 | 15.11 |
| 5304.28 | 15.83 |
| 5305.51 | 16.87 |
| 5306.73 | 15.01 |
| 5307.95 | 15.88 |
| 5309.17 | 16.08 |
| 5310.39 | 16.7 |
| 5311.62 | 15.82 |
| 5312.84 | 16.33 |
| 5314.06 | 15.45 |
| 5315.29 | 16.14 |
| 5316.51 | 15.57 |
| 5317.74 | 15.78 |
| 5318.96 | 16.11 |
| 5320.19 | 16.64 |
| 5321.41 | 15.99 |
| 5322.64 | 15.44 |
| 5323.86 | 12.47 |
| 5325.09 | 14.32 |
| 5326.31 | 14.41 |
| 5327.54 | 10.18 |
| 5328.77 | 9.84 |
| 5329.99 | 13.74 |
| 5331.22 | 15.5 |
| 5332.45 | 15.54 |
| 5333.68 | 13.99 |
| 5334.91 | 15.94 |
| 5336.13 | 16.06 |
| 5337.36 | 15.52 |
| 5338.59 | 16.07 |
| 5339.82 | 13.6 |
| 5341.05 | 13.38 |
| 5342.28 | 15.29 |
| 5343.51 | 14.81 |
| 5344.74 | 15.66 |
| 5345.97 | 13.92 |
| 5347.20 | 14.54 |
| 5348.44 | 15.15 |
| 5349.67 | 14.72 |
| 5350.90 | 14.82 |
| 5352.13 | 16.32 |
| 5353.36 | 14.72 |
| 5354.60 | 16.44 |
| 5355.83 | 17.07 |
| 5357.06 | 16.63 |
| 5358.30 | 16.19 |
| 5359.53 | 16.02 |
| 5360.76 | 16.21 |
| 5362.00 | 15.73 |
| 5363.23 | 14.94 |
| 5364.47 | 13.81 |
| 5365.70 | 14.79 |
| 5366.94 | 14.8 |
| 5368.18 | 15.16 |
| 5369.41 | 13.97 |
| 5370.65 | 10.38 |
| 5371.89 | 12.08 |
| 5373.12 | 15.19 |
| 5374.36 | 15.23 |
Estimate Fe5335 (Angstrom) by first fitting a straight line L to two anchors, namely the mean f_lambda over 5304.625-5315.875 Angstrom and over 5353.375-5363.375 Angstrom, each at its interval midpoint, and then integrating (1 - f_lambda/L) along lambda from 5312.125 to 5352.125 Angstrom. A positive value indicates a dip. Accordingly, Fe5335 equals 3.1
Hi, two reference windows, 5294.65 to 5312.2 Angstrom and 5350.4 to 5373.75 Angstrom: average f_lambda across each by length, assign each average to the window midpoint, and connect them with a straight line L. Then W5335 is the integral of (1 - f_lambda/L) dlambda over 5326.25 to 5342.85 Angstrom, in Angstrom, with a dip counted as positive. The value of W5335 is 1.0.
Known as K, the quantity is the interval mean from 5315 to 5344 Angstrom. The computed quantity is 14.7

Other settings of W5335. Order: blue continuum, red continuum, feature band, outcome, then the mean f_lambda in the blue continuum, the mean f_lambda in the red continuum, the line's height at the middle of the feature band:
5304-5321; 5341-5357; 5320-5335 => 1.6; 16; 15.3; 15.7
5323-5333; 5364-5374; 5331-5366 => -4.5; 13.3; 13.8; 13.6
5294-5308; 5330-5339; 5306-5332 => 0.5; 15.1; 15.4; 15.2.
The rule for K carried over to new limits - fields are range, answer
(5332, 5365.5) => 15.3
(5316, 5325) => 15.4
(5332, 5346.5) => 15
